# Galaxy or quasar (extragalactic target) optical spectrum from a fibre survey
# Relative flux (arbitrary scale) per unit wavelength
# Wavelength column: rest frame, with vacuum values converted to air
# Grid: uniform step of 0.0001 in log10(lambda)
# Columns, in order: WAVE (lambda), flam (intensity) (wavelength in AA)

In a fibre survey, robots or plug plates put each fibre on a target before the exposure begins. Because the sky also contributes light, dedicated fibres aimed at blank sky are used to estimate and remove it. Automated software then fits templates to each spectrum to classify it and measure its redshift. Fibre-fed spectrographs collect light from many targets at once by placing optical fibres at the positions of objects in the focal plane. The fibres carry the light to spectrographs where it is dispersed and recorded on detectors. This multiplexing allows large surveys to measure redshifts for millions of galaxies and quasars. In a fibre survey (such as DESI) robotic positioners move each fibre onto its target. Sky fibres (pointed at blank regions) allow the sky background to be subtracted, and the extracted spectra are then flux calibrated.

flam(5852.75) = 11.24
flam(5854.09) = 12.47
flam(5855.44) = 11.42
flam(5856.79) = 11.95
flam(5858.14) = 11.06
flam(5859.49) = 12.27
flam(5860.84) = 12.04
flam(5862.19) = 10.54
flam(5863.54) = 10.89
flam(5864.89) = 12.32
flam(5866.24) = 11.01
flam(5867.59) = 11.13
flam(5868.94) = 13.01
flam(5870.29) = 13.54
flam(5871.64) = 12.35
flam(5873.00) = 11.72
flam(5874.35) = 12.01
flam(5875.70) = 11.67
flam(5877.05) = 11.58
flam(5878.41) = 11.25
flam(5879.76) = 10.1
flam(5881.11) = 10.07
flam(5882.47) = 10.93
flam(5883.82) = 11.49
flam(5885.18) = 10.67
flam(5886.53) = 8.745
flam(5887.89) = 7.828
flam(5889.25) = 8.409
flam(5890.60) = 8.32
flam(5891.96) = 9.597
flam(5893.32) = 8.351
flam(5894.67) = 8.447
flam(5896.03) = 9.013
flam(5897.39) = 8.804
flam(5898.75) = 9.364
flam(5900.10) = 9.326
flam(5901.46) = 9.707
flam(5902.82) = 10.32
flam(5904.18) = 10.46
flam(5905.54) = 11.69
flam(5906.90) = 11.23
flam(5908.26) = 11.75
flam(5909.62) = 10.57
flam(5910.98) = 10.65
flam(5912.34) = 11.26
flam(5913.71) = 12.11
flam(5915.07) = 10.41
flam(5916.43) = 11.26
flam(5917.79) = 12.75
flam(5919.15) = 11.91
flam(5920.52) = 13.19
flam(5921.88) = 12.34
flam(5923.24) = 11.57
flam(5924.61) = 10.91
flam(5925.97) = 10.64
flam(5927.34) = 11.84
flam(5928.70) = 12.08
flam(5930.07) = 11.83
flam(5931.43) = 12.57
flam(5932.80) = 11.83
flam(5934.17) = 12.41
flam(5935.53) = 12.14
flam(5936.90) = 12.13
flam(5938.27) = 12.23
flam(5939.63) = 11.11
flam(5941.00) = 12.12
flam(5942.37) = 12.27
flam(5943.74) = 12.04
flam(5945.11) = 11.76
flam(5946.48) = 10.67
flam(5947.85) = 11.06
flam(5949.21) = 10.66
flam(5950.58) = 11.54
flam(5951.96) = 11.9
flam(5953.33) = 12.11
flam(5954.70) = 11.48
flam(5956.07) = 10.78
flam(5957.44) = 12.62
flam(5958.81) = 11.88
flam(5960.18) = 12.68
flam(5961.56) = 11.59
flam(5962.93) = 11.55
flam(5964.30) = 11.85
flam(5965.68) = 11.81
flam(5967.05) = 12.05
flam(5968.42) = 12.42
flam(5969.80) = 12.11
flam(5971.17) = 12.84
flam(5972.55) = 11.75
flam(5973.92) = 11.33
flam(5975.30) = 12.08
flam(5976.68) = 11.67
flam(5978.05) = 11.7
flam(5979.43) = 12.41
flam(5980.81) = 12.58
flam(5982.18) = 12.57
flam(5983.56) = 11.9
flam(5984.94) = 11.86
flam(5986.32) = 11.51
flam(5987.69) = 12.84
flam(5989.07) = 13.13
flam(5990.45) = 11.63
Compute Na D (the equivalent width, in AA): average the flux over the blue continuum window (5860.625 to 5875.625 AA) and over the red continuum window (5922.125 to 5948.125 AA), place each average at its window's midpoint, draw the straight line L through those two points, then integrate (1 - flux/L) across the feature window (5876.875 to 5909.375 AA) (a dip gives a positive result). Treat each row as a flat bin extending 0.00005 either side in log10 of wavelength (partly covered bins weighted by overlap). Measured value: 5.4 AA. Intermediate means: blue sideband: 11.9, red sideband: 11.8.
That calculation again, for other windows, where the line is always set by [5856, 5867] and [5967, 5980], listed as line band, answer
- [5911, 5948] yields 0.1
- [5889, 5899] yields 2.5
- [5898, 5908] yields 1.2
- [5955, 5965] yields 0.1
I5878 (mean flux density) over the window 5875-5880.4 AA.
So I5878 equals 11.2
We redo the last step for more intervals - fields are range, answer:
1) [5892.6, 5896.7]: 8.62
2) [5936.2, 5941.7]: 11.9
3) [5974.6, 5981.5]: 12.1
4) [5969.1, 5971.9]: 12.4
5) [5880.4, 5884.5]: 10.8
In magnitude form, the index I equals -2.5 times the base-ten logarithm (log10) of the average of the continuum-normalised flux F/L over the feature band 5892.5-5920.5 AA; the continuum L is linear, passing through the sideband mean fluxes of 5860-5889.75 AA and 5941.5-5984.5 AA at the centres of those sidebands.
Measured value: 0.08 mag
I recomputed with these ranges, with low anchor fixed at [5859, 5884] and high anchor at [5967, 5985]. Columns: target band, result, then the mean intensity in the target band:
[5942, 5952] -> 0.05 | 11.4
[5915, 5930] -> 0.00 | 11.8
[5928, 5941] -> -0.01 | 12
